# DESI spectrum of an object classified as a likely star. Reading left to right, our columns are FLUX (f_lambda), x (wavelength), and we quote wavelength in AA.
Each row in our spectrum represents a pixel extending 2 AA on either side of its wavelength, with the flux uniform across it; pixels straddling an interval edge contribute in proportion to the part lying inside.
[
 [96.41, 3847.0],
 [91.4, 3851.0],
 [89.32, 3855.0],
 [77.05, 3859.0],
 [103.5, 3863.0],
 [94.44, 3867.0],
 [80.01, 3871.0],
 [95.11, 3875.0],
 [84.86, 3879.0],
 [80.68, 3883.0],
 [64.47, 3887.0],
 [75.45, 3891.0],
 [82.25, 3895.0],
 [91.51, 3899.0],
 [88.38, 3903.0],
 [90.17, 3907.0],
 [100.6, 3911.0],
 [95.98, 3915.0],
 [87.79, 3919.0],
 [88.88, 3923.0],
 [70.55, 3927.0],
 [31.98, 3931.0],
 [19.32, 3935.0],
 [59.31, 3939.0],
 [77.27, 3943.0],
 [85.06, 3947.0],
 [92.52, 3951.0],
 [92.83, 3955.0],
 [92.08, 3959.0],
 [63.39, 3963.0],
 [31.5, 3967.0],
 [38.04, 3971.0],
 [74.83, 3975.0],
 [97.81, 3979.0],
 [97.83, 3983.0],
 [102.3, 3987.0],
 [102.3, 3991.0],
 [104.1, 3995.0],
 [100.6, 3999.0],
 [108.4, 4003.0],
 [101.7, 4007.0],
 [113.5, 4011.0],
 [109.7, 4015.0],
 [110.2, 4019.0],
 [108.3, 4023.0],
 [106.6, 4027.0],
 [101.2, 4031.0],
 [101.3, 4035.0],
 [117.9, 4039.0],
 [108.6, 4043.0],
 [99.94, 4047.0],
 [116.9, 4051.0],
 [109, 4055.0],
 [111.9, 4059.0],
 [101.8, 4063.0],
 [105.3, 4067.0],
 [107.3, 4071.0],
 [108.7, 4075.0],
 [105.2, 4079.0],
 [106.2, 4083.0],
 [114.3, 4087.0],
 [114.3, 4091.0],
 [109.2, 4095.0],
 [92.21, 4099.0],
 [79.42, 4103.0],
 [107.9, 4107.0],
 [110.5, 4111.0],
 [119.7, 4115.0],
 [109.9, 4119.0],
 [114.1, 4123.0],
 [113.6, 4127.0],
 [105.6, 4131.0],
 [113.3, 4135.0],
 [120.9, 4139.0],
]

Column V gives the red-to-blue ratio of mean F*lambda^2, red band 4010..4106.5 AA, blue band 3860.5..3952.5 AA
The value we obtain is 1.44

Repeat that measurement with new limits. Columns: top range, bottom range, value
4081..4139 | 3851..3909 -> 1.42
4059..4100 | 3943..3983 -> 1.50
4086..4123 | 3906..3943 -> 1.63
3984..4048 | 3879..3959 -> 1.42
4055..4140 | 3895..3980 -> 1.57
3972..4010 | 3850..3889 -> 1.21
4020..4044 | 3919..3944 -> 1.90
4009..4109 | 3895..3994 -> 1.44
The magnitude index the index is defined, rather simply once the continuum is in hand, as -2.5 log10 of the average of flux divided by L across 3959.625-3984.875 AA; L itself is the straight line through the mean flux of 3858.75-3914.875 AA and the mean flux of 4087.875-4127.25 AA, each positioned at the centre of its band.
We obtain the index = 0.35 mag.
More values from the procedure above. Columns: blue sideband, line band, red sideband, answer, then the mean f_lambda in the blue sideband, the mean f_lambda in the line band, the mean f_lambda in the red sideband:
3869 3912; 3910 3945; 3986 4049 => 0.29 mag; 84.5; 69.3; 106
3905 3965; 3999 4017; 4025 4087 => -0.13 mag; 76.5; 107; 107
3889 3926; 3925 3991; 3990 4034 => 0.34 mag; 88.5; 71.4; 106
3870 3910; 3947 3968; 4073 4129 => 0.18 mag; 83.8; 77.5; 108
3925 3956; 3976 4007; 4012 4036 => -0.12 mag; 65.2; 101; 107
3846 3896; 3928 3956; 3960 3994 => 0.23 mag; 85.6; 64.7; 77.3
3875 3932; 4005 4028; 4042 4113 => -0.11 mag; 82.3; 108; 106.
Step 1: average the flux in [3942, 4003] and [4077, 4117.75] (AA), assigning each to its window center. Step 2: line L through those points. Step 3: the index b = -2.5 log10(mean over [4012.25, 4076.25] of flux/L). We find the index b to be -0.12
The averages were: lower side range 84.4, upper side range 106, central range 108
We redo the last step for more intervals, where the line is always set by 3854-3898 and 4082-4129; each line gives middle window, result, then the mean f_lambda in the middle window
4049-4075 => -0.056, 109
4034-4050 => -0.070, 108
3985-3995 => -0.074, 103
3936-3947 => 0.335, 66.9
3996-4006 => -0.077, 104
